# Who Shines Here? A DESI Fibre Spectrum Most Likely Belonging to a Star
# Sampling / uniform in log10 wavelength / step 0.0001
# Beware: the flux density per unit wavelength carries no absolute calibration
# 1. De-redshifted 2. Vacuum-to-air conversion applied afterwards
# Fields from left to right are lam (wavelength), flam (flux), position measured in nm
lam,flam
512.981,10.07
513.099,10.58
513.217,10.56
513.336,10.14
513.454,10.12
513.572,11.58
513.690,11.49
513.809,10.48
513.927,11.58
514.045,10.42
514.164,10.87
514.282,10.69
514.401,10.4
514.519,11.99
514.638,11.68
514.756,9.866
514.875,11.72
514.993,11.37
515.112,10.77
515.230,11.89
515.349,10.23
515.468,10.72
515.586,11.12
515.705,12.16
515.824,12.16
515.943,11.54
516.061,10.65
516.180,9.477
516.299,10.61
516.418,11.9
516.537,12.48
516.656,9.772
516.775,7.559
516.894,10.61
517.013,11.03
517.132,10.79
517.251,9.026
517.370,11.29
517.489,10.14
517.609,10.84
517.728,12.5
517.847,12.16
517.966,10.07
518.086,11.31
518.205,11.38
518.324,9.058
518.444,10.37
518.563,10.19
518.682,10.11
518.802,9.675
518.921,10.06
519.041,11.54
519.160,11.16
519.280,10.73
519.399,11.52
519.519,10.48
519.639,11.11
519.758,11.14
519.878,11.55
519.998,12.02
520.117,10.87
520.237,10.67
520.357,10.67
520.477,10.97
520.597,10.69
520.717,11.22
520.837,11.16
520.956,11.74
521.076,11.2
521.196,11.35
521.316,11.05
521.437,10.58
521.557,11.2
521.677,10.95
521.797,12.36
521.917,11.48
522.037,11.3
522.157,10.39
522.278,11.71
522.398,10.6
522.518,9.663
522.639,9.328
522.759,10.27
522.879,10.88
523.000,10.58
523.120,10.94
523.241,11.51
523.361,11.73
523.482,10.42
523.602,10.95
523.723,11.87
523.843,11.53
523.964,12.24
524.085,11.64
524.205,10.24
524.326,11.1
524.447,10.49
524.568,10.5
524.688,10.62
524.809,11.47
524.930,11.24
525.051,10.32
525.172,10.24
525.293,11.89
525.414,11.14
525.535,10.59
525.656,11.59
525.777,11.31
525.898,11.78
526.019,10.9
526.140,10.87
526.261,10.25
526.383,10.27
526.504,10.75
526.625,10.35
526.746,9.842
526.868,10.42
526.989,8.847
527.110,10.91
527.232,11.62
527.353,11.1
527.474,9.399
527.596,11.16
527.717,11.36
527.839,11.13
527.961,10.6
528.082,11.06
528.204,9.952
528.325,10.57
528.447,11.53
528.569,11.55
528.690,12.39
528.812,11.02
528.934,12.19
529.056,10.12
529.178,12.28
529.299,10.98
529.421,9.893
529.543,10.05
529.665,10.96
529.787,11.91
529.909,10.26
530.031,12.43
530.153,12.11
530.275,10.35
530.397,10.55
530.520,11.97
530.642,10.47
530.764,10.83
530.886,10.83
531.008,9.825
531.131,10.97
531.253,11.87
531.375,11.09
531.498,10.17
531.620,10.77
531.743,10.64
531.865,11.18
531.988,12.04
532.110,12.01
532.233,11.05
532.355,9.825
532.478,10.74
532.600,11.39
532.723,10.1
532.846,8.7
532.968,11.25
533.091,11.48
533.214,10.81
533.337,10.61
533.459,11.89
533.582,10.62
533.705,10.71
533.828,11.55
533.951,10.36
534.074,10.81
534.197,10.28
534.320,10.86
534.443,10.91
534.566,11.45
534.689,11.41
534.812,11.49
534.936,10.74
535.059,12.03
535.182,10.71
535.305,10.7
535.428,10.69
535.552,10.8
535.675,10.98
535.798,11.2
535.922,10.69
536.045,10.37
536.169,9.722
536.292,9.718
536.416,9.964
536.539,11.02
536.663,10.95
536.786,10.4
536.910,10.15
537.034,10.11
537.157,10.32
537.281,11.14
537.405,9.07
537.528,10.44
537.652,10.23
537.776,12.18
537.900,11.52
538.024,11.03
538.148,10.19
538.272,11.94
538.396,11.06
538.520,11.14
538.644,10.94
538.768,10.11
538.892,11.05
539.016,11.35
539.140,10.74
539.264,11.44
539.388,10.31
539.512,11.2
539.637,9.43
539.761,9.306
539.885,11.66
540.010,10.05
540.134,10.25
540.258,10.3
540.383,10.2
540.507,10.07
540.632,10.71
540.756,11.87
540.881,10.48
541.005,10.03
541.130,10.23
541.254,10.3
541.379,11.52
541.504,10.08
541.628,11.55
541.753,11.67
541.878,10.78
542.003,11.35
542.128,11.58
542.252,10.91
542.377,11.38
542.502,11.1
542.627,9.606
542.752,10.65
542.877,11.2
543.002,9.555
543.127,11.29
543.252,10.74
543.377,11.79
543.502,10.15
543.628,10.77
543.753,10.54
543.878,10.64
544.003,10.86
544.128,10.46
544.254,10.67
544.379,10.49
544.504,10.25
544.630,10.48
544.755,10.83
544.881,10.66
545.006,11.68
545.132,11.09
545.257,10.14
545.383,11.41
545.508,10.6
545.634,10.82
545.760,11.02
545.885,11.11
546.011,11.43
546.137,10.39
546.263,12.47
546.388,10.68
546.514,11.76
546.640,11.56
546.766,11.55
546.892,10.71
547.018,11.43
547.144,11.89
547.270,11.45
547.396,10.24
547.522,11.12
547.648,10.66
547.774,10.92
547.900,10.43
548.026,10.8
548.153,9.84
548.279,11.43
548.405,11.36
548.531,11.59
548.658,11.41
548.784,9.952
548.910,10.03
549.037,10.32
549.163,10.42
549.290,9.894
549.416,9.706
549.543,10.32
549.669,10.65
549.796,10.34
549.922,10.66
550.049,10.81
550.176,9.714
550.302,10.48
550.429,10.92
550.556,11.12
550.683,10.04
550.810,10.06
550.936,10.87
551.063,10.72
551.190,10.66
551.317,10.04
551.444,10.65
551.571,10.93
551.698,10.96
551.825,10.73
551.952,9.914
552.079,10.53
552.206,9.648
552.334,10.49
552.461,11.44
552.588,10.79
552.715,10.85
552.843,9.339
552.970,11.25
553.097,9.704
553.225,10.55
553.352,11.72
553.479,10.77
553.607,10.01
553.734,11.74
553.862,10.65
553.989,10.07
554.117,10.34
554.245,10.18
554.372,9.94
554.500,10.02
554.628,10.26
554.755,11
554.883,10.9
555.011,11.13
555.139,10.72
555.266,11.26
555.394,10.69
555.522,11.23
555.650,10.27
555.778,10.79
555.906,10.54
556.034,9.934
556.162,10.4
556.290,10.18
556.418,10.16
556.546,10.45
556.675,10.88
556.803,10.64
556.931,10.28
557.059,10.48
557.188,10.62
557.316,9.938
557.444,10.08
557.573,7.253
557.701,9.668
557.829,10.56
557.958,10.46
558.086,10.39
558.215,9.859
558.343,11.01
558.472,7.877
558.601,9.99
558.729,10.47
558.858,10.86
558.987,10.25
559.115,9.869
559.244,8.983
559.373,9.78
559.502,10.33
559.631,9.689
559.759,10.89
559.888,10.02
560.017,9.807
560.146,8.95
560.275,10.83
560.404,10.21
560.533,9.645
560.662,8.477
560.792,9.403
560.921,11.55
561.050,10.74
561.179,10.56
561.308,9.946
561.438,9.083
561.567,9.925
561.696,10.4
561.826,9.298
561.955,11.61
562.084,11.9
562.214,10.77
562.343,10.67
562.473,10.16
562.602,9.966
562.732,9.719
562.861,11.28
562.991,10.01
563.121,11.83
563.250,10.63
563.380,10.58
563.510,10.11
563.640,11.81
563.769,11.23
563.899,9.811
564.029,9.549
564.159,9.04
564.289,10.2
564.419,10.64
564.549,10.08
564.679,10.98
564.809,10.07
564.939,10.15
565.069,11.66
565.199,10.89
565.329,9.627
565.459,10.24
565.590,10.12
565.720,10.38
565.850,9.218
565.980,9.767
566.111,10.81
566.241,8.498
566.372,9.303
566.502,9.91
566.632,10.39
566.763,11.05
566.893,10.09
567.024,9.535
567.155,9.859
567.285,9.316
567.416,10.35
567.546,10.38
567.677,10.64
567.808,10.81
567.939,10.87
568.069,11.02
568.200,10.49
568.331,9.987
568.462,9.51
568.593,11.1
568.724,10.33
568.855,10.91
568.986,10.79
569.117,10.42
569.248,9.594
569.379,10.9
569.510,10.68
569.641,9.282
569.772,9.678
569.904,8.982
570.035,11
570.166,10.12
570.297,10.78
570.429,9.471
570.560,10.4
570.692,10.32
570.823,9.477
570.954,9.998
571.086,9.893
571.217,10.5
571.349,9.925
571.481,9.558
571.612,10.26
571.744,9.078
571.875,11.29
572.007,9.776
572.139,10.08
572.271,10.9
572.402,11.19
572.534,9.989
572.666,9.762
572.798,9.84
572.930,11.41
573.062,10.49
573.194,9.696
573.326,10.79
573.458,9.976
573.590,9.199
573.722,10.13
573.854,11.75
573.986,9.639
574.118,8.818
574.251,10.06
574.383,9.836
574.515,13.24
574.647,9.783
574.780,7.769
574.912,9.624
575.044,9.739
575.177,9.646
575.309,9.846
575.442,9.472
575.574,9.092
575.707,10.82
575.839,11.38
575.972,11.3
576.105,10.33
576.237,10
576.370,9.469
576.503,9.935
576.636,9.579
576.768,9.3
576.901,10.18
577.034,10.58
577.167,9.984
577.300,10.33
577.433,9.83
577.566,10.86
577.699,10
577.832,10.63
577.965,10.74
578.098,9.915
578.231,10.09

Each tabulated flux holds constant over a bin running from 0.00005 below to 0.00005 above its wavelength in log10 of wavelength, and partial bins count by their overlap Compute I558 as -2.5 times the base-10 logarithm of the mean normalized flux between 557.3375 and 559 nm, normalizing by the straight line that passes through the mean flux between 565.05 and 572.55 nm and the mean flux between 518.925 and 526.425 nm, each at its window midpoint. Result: 0.05 mag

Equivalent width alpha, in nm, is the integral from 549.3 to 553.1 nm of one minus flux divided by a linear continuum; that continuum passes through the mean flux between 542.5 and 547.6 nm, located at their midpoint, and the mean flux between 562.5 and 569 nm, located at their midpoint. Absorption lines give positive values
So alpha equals 0.09 nm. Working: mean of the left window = 10.9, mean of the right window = 10.3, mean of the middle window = 10.5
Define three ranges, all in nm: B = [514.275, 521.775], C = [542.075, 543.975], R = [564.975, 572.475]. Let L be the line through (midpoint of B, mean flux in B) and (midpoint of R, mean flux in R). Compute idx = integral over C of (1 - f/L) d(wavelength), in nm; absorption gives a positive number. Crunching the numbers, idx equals -0.04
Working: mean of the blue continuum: 10.9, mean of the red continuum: 10.2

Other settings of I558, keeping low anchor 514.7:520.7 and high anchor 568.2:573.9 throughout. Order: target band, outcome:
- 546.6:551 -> -0.023 mag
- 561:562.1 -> 0.001 mag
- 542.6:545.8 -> -0.019 mag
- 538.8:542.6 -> -0.019 mag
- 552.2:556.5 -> -0.017 mag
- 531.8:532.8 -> -0.034 mag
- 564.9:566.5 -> 0.024 mag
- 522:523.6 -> 0.006 mag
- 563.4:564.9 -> -0.003 mag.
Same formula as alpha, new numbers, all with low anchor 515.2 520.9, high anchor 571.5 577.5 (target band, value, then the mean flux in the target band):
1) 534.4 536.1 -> -0.064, 11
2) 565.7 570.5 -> 0.012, 10.2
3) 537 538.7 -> -0.038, 10.8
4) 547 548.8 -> -0.091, 11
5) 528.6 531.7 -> -0.108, 11.1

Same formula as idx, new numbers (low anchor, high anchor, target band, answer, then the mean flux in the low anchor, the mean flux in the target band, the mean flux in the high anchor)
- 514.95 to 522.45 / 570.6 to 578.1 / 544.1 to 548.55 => -0.192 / 10.9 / 11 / 10.1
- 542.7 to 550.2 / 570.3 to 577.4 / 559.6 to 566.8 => 0.083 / 10.8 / 10.3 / 10.1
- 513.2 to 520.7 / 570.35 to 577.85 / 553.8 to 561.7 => 0.102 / 10.9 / 10.2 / 10.1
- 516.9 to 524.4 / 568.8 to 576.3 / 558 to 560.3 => 0.083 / 10.9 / 9.98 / 10.2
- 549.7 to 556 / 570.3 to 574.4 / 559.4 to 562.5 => 0.057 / 10.6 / 10.2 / 10.1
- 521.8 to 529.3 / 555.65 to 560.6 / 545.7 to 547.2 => -0.137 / 10.9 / 11.3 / 10.1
